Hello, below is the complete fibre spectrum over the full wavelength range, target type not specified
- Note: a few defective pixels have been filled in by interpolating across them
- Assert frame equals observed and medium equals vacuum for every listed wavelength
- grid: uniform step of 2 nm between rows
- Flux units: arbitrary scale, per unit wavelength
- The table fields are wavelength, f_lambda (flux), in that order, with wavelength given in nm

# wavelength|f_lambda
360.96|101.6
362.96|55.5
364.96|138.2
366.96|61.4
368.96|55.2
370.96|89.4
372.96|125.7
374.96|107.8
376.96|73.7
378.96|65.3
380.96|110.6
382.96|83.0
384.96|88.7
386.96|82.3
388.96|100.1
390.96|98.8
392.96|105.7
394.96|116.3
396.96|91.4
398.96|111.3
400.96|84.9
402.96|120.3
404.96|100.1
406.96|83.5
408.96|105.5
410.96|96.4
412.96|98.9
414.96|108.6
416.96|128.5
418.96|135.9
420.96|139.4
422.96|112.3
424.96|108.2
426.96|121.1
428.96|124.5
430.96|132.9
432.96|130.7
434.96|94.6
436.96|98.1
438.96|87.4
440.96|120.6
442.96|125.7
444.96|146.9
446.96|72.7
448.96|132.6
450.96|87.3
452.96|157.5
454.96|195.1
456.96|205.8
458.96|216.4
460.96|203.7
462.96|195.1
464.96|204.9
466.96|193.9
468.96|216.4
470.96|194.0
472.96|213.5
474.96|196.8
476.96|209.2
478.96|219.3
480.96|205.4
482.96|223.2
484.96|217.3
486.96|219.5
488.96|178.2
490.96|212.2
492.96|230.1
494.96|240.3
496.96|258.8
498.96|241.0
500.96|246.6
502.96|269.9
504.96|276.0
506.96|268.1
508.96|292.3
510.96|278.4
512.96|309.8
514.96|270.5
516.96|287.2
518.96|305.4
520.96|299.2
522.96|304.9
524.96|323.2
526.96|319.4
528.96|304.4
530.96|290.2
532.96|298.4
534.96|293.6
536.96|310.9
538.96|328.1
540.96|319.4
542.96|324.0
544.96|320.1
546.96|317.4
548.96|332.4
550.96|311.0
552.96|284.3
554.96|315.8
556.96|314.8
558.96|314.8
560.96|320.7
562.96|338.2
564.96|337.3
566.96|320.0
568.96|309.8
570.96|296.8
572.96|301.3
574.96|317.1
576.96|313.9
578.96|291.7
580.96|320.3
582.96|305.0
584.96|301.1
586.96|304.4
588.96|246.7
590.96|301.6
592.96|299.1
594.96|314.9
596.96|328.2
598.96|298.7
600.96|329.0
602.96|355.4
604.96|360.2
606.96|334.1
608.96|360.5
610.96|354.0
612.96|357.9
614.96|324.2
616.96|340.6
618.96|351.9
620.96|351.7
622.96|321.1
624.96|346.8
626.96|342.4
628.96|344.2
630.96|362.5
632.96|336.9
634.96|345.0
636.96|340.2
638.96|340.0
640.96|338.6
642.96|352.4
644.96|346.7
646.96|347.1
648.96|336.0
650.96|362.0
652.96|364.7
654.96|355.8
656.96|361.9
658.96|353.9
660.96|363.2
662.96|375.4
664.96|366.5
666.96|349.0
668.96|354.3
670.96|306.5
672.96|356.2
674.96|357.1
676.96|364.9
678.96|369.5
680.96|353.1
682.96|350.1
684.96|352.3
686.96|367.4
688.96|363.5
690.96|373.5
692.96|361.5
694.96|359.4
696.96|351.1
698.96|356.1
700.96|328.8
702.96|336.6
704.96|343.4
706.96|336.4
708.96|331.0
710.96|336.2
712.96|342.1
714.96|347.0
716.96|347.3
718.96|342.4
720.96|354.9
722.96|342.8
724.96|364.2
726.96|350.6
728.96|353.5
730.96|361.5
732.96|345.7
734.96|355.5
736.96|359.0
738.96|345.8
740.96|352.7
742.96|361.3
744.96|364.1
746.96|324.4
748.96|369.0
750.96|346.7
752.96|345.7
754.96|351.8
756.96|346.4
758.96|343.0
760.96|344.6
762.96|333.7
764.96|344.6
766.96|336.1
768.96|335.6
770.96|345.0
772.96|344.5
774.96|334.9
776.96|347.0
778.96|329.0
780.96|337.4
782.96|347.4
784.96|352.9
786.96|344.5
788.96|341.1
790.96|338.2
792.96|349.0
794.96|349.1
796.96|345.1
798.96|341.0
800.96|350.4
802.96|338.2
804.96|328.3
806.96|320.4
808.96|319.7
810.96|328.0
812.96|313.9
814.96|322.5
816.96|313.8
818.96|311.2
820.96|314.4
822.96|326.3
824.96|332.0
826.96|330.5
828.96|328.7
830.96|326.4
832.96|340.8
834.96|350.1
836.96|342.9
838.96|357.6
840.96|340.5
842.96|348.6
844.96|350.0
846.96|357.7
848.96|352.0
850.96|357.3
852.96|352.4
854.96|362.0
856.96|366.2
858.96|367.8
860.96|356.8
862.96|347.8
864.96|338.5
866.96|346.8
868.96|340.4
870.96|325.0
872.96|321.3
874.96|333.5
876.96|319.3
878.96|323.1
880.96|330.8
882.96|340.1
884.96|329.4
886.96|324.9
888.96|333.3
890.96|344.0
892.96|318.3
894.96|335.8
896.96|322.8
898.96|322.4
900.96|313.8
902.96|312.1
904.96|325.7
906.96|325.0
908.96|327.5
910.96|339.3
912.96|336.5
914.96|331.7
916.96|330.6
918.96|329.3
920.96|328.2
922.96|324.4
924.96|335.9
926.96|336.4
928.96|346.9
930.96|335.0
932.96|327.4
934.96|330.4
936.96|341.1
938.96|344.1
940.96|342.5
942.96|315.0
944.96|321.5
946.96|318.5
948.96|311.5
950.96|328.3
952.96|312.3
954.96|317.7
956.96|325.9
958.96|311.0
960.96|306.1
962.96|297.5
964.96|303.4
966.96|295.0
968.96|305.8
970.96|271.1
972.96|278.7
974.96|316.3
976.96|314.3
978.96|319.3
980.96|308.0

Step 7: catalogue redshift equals 0.138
